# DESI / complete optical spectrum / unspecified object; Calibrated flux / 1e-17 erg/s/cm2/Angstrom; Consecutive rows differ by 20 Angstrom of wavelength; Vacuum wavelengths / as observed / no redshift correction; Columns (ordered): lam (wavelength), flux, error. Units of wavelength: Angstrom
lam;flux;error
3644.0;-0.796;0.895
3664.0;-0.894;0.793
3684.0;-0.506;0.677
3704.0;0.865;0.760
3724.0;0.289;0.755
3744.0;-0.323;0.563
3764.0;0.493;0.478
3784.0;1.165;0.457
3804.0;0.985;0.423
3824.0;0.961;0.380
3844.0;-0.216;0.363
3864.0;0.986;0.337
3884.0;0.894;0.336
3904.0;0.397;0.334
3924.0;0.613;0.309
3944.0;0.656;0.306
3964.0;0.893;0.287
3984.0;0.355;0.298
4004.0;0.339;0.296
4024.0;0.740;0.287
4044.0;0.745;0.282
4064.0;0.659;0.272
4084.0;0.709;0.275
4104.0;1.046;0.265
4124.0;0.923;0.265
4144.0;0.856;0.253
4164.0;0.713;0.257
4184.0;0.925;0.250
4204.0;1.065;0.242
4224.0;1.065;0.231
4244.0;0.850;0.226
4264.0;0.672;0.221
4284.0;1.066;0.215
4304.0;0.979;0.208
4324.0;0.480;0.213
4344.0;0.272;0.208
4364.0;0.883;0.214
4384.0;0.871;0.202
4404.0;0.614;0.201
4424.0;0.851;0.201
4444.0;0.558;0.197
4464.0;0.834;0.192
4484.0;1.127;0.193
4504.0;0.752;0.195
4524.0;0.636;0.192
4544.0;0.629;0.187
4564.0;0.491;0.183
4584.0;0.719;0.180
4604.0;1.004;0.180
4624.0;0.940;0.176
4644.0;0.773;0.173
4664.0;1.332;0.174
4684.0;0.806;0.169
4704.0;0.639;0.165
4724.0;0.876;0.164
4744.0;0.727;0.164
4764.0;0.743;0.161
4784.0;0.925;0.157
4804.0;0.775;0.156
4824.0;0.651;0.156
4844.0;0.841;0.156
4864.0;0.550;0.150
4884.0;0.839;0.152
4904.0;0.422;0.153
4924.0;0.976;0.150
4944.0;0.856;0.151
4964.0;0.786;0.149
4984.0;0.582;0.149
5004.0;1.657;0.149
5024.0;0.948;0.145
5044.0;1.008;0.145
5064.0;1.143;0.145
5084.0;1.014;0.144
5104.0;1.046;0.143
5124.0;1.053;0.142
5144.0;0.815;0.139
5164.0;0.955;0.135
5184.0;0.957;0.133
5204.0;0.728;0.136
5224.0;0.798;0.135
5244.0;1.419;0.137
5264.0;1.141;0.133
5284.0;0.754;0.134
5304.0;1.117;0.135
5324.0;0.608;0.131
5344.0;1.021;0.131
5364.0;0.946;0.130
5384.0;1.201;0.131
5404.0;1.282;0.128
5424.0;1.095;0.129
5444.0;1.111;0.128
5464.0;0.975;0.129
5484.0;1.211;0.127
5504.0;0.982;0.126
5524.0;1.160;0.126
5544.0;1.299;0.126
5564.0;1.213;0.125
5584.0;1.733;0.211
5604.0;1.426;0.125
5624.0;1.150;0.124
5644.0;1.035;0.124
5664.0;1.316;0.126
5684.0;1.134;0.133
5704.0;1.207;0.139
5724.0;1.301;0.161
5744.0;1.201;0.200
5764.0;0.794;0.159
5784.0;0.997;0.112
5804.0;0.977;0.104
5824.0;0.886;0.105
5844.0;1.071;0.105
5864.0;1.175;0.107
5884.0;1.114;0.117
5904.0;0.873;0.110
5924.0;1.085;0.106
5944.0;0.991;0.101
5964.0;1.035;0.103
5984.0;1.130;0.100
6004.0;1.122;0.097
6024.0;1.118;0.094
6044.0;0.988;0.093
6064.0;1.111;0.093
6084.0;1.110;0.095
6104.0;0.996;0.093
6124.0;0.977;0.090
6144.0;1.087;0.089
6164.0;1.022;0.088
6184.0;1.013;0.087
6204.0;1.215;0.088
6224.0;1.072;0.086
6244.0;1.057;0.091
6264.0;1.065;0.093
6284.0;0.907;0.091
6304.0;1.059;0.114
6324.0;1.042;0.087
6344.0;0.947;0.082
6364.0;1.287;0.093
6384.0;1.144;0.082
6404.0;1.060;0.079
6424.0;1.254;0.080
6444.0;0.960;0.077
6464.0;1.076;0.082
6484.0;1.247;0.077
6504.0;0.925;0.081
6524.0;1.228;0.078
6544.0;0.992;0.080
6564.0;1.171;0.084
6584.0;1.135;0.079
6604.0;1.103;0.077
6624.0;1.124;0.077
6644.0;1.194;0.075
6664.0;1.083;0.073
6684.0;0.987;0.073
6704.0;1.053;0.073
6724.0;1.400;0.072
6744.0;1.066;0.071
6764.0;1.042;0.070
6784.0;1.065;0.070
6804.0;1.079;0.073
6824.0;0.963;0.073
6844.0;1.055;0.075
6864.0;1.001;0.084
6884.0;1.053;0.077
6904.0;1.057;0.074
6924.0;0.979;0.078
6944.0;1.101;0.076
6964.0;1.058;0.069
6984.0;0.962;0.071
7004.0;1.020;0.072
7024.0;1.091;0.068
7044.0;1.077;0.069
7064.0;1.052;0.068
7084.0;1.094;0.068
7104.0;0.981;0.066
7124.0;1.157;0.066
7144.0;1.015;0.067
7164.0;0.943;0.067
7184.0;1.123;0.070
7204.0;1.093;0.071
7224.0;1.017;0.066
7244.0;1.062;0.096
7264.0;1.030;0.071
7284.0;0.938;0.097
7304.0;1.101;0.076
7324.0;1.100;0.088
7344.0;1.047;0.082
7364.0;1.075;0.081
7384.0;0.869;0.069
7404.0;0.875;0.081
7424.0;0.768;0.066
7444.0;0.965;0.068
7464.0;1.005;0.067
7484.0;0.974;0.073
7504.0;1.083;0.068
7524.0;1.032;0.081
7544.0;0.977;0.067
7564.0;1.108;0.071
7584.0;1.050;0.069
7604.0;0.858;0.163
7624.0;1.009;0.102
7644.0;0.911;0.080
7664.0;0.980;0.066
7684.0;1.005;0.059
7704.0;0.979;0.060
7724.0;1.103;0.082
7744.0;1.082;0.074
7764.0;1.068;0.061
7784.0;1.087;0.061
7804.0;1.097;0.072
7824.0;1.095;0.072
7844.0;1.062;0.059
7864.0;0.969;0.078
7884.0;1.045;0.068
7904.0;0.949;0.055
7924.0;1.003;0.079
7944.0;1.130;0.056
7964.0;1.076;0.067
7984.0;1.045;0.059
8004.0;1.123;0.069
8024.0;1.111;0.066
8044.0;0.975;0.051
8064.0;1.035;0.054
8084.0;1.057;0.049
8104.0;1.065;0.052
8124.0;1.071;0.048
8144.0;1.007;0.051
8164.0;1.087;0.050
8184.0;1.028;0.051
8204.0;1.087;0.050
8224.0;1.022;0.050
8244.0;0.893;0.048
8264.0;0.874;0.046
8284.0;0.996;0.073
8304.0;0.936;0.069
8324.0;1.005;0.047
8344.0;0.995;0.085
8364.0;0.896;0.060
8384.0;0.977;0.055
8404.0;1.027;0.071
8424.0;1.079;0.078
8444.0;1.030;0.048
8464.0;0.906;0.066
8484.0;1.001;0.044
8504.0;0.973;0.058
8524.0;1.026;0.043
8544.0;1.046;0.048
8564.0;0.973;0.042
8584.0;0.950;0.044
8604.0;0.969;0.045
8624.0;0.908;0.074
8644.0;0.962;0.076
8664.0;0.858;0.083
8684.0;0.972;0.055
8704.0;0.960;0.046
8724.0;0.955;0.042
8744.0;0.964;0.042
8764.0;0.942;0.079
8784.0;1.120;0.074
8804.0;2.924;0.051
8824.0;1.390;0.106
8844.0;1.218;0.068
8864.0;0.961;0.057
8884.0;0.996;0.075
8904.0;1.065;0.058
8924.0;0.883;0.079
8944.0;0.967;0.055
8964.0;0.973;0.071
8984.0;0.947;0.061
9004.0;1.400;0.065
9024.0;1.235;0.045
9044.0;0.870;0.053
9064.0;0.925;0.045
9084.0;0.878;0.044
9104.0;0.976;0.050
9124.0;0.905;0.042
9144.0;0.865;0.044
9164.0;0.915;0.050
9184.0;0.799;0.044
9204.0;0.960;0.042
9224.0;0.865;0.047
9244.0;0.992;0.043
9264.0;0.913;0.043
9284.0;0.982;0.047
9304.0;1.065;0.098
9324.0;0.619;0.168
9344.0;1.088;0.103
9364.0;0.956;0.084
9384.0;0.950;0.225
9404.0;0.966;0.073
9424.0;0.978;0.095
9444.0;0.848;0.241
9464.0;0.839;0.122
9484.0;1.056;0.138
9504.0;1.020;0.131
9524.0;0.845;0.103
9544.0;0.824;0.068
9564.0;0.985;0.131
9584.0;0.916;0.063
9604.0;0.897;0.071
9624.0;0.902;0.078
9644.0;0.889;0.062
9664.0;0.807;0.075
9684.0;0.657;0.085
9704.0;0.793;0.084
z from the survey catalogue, 0.34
